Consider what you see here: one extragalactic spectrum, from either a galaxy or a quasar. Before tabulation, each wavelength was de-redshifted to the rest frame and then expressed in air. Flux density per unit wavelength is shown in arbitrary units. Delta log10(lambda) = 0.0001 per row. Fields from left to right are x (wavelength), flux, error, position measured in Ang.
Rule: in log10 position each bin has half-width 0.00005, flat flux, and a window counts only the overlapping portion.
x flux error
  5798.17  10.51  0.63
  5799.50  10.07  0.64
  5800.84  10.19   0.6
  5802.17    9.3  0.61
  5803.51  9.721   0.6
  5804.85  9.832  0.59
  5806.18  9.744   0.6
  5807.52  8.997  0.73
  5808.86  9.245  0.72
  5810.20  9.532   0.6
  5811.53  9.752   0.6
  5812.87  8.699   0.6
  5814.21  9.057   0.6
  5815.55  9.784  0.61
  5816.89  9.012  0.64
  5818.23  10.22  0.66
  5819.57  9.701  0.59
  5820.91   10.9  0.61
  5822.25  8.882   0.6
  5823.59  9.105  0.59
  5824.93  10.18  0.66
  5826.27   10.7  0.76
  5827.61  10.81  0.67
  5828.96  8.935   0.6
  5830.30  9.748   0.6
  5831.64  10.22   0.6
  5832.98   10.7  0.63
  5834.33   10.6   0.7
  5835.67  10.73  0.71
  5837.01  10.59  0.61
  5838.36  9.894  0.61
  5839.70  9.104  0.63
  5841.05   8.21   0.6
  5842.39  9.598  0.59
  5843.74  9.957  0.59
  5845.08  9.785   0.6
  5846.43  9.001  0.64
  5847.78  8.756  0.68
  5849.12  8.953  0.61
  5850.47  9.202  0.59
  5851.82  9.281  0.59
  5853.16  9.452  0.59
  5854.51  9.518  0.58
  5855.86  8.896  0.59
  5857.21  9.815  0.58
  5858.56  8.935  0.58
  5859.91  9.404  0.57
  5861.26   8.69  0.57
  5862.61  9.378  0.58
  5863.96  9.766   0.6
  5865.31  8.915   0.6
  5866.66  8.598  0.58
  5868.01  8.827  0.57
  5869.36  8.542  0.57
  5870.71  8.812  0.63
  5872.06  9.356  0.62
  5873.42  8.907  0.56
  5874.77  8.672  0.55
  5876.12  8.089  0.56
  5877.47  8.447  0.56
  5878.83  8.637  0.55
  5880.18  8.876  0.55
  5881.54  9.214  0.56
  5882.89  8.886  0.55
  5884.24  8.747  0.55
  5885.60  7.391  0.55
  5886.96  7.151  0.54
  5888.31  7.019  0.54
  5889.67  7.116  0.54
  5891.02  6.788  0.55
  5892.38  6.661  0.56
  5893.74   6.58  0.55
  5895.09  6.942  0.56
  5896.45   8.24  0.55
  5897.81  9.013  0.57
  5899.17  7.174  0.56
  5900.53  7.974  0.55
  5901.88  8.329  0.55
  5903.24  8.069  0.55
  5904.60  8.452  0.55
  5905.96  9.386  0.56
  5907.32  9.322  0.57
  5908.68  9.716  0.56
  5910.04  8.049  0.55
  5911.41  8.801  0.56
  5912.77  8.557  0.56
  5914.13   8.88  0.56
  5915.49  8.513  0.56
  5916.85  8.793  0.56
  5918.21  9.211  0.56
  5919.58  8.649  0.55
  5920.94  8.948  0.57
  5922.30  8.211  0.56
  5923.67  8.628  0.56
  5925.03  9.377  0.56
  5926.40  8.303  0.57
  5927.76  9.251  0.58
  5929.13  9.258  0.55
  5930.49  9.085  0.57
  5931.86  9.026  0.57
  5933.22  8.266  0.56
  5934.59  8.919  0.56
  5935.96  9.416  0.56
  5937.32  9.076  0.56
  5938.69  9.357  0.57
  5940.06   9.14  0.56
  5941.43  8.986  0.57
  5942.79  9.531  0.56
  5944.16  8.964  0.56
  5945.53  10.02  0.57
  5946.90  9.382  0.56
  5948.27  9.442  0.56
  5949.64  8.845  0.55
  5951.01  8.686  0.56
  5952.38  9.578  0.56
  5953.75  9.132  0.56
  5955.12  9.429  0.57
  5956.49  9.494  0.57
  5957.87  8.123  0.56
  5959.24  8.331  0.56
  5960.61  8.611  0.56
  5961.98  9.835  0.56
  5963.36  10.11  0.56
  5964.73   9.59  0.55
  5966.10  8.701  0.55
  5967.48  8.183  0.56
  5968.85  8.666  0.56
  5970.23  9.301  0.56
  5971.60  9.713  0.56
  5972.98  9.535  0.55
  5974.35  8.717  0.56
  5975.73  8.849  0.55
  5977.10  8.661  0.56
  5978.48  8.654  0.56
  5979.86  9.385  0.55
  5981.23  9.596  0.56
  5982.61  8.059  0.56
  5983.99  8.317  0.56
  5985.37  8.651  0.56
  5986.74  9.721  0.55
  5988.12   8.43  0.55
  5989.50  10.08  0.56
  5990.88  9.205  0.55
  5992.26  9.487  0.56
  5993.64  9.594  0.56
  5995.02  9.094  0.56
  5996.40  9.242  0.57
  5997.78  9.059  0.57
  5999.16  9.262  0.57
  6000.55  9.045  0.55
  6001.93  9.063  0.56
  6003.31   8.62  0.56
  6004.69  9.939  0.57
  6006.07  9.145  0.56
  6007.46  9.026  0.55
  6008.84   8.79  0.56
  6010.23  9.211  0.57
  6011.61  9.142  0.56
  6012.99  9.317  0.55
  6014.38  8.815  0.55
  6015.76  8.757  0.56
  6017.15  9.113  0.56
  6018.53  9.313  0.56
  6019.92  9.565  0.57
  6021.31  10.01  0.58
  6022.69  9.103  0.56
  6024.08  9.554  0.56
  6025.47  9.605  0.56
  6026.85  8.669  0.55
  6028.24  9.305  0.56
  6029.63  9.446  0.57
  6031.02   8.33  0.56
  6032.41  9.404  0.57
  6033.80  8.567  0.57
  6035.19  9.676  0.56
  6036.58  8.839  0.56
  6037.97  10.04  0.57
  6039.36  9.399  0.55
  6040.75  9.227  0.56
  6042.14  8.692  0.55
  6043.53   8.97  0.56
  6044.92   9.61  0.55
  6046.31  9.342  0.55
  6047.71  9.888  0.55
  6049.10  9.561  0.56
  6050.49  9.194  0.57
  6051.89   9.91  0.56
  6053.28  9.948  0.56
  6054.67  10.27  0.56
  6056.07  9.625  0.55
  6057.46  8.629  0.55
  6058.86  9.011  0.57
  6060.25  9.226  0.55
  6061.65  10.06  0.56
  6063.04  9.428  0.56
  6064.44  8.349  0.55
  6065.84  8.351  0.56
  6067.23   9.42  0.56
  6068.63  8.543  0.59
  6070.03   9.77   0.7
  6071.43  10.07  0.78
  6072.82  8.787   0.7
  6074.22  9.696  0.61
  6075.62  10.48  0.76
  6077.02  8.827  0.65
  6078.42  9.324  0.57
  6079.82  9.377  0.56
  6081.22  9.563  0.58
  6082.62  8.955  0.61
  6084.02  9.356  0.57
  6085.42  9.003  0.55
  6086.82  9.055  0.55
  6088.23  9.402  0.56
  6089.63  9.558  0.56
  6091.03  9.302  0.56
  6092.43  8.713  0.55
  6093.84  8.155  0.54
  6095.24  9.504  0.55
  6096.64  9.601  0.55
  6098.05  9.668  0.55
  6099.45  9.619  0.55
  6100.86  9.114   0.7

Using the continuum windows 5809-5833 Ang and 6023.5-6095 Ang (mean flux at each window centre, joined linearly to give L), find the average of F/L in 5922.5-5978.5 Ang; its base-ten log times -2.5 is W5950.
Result 0.05 mag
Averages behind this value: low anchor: 9.74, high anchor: 9.28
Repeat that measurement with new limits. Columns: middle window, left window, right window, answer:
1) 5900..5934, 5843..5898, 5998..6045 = 0.00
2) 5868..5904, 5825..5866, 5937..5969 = 0.17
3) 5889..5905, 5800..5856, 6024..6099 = 0.25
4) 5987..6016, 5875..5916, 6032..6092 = -0.03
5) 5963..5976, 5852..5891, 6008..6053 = -0.01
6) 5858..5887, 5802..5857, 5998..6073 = 0.09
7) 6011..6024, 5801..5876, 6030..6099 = 0.01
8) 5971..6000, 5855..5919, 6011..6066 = -0.01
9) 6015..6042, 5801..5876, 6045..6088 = 0.02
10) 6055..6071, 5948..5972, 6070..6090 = 0.02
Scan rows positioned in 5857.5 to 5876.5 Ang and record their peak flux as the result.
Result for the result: 9.766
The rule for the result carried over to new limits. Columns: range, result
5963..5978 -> 10.11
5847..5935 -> 9.815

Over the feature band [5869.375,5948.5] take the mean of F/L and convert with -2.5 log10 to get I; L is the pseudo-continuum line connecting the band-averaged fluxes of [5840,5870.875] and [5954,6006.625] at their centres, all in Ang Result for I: 0.066 mag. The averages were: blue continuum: 9.15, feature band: 8.58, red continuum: 9.09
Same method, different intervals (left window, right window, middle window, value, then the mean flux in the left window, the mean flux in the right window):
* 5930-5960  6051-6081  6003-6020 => 0.01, 9.1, 9.39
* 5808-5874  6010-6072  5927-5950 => 0.02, 9.48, 9.29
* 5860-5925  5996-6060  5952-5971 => -0.03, 8.44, 9.27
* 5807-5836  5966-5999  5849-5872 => 0.06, 9.79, 9.05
